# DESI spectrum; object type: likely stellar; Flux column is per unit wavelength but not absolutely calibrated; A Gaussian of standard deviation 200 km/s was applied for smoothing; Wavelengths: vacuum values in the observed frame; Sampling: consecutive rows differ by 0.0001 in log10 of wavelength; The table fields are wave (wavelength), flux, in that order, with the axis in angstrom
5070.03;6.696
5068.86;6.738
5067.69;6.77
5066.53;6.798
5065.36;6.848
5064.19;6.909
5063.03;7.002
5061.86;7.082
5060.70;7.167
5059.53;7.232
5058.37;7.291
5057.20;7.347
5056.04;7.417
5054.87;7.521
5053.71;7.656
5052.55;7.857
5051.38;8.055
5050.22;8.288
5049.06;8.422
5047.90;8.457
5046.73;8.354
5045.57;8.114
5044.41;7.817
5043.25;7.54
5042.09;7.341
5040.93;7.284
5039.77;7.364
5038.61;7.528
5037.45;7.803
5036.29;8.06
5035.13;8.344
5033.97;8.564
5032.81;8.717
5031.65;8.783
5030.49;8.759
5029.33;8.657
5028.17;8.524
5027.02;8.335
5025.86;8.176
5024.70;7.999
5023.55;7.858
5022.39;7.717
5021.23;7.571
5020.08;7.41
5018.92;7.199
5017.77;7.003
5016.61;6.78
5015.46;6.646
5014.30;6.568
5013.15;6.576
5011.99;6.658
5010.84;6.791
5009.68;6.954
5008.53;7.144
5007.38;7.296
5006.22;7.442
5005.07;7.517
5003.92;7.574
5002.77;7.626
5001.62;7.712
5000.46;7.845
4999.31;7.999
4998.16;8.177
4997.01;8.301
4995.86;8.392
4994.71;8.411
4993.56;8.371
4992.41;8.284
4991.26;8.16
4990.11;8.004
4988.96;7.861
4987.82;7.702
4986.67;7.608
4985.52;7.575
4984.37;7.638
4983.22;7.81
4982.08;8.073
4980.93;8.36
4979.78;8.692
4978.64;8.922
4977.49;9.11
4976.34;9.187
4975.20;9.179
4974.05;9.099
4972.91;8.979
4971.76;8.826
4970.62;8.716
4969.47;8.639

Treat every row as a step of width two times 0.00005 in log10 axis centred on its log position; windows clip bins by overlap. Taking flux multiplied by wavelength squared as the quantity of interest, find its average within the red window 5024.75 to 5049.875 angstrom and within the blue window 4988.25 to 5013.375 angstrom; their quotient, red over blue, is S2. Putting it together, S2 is 1.07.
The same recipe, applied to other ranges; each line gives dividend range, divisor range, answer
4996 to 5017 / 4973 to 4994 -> 0.89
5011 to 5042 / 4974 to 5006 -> 0.96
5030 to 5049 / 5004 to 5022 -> 1.15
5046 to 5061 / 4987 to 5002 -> 0.99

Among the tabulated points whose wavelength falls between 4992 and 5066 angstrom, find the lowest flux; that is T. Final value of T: 6.568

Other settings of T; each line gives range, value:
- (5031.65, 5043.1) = 7.284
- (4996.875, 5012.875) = 6.658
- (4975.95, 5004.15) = 7.574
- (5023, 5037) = 7.858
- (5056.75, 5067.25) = 6.798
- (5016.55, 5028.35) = 6.78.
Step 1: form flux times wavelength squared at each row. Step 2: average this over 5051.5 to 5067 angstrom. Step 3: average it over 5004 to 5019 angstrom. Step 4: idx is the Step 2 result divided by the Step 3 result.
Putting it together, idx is 1.06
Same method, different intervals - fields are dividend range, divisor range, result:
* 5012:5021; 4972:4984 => 0.80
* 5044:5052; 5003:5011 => 1.15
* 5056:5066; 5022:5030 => 0.88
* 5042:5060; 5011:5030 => 1.06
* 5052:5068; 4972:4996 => 0.89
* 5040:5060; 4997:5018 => 1.09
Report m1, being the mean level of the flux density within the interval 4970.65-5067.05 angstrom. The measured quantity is 7.84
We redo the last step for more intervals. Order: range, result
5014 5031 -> 7.69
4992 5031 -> 7.65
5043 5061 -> 7.8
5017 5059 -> 7.91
